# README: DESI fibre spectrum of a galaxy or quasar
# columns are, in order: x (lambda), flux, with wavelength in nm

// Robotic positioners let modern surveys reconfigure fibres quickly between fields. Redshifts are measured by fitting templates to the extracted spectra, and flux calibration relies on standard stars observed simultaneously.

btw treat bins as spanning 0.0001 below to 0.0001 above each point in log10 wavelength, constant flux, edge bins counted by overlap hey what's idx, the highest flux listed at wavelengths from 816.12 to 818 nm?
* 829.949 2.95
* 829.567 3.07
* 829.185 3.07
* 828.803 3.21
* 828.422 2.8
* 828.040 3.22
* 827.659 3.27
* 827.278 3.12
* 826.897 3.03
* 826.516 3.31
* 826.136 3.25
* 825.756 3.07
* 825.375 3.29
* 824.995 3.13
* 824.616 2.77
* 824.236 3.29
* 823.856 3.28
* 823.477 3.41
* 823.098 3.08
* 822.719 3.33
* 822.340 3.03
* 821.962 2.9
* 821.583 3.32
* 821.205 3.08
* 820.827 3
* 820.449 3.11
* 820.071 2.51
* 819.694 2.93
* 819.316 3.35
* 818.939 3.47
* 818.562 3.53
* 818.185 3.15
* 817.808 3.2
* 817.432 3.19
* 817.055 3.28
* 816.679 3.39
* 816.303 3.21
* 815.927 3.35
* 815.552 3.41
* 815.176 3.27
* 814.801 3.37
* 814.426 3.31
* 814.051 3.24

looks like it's 3.39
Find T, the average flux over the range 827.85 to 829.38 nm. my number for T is 3.07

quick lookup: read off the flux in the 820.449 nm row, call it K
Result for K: 3.11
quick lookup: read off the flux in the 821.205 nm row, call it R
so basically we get 3.08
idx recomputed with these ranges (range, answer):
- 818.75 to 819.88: 3.47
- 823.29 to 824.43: 3.41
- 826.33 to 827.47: 3.31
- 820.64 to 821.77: 3.32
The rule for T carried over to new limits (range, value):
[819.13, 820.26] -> 2.93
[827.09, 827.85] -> 3.2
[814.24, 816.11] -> 3.34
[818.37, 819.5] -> 3.45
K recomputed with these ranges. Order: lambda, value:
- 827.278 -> 3.12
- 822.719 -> 3.33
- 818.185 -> 3.15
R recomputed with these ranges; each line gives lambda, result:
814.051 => 3.24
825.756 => 3.07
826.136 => 3.25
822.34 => 3.03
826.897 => 3.03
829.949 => 2.95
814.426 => 3.31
